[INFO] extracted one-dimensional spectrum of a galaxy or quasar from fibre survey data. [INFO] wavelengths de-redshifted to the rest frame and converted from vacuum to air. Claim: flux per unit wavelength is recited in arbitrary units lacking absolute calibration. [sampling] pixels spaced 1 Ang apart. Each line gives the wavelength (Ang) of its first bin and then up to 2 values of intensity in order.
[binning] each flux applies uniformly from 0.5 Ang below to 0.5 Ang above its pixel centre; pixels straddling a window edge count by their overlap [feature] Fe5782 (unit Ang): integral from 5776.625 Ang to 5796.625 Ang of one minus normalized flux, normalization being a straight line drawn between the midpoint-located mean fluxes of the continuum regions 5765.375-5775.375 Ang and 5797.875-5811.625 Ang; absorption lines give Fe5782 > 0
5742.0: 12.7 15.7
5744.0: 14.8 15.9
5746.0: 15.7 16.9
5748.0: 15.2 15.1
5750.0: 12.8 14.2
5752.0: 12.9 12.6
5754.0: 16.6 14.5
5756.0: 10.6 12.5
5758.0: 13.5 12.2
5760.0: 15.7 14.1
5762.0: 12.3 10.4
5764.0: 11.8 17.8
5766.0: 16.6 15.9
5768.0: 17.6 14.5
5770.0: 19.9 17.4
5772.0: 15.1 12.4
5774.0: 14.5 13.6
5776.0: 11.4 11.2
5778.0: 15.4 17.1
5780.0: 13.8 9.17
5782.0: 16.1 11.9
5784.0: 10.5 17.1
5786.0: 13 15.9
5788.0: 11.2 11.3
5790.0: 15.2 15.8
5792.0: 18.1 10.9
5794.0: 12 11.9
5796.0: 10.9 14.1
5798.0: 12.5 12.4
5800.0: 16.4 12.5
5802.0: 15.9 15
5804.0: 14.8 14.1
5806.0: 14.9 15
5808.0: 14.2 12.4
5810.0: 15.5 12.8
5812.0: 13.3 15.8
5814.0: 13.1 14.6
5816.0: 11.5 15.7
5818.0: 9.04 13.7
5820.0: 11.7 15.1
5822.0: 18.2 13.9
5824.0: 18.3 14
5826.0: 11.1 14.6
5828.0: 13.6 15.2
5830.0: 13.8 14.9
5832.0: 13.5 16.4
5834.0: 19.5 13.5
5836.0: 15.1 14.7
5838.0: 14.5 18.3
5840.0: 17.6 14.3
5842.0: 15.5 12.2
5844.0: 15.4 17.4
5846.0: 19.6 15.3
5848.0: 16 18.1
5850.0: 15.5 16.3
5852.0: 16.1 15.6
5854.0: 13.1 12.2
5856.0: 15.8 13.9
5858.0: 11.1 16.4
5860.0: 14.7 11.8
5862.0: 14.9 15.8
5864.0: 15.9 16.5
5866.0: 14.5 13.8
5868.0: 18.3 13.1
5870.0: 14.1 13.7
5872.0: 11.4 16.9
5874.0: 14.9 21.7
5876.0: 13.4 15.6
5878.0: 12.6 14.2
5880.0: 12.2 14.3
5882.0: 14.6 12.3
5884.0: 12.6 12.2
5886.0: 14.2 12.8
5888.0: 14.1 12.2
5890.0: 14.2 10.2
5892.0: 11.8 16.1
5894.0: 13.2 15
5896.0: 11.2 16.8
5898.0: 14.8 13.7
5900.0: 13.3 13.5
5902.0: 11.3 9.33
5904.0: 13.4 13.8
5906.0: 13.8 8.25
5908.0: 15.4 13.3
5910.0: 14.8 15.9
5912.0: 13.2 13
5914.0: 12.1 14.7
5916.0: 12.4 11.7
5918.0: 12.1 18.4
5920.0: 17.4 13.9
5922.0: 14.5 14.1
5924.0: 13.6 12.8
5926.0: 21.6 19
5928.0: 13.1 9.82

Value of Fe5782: 2.1 Ang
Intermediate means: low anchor 15.8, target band 13.4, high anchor 14.2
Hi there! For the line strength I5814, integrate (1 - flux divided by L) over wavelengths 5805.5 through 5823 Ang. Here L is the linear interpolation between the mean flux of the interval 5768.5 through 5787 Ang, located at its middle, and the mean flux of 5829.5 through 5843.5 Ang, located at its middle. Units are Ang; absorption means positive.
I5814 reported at 1.1 Ang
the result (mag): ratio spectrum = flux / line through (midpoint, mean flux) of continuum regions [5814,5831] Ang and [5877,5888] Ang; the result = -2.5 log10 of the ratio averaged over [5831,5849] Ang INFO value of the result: -0.150 mag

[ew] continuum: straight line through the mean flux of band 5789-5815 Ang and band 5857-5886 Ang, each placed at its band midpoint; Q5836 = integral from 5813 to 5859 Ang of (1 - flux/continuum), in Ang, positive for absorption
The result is -2.3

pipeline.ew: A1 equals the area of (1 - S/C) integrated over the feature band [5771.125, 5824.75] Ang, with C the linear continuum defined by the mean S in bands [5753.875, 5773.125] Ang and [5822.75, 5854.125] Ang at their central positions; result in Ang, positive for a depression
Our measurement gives 4.1 Ang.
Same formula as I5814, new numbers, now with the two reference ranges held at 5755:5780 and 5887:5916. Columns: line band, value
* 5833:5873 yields -4.55 Ang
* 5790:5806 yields 0.20 Ang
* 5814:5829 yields -0.06 Ang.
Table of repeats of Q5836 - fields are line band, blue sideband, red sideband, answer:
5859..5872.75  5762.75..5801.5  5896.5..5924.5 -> -0.83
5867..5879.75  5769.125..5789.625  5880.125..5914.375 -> -1.44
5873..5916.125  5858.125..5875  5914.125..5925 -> 2.72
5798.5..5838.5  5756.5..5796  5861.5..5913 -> -1.17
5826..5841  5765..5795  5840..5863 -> -0.27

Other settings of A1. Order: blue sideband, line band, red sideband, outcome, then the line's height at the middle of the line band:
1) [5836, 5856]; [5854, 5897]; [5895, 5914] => 1.1 Ang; 14.5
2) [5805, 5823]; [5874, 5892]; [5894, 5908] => -0.7 Ang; 13.2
